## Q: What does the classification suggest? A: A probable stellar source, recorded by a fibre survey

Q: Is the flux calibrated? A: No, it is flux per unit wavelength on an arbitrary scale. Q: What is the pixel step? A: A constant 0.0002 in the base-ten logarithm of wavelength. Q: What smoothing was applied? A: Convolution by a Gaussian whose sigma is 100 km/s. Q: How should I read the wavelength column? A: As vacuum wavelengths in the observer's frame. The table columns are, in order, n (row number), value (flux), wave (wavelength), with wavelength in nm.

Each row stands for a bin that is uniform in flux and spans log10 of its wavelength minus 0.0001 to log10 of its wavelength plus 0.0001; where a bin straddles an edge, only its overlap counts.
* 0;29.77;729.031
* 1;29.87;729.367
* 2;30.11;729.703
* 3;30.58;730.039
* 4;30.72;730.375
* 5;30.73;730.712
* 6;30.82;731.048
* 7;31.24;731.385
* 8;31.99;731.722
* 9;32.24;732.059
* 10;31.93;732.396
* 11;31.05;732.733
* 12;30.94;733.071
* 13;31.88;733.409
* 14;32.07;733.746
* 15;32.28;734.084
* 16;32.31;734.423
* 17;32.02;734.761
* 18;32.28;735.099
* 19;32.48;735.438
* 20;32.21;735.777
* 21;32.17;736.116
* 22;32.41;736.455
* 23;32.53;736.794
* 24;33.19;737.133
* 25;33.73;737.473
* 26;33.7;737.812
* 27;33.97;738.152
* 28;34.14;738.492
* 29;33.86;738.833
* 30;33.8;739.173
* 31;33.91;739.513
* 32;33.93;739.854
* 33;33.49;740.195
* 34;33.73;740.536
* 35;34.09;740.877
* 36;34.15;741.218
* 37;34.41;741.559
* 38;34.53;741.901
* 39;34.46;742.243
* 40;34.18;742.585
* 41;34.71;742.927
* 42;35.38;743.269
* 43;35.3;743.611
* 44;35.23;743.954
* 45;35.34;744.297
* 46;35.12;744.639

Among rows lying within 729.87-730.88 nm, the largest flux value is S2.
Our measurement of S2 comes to 30.73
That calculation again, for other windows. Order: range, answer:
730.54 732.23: 32.24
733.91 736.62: 32.48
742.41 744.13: 35.38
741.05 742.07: 34.53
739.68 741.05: 34.09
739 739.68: 33.91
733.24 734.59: 32.31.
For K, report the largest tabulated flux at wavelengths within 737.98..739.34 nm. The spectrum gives 34.14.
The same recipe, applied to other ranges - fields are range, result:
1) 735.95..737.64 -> 33.73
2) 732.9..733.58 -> 31.88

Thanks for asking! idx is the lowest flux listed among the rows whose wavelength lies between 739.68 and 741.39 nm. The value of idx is 33.49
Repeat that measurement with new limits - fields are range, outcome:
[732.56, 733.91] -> 30.94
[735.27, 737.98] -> 32.17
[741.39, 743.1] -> 34.18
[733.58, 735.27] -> 32.02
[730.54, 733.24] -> 30.73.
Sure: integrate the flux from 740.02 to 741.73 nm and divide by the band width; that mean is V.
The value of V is 34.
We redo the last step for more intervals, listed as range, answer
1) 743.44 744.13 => 35.2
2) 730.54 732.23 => 31.4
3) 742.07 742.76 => 34.3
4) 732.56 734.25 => 31.7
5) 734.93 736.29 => 32.3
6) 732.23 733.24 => 31.3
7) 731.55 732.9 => 31.8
